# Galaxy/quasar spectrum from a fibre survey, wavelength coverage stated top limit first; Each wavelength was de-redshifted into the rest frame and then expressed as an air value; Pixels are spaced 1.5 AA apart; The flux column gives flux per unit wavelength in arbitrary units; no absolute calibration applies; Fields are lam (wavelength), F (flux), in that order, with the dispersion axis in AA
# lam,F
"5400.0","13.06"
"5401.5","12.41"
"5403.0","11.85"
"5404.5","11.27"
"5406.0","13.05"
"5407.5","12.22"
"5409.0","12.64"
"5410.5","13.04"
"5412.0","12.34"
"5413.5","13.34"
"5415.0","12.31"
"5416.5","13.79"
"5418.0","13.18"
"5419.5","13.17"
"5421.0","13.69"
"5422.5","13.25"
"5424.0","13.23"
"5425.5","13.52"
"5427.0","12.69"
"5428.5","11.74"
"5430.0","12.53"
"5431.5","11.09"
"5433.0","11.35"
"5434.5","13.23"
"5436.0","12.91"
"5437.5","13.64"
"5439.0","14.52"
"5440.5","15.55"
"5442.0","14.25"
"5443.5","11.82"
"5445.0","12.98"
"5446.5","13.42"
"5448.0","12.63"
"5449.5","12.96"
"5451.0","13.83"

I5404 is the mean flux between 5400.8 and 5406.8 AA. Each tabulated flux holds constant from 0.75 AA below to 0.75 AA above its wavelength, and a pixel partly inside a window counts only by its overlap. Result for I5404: 12.1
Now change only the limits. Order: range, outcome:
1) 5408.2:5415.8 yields 12.7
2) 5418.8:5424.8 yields 13.3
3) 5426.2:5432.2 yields 12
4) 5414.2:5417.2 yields 13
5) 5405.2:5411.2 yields 12.7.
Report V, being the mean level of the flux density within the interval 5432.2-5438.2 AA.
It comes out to 12.8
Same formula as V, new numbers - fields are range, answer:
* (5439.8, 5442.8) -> 14.8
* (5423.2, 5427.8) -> 13.1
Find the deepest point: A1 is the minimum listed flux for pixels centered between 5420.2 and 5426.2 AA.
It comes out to 13.23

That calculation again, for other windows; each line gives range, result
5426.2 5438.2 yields 11.09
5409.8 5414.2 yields 12.34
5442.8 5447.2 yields 11.82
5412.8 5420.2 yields 12.31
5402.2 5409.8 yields 11.27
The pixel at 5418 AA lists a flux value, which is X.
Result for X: 13.18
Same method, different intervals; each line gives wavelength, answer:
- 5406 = 13.05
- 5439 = 14.52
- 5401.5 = 12.41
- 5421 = 13.69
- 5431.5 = 11.09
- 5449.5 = 12.96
